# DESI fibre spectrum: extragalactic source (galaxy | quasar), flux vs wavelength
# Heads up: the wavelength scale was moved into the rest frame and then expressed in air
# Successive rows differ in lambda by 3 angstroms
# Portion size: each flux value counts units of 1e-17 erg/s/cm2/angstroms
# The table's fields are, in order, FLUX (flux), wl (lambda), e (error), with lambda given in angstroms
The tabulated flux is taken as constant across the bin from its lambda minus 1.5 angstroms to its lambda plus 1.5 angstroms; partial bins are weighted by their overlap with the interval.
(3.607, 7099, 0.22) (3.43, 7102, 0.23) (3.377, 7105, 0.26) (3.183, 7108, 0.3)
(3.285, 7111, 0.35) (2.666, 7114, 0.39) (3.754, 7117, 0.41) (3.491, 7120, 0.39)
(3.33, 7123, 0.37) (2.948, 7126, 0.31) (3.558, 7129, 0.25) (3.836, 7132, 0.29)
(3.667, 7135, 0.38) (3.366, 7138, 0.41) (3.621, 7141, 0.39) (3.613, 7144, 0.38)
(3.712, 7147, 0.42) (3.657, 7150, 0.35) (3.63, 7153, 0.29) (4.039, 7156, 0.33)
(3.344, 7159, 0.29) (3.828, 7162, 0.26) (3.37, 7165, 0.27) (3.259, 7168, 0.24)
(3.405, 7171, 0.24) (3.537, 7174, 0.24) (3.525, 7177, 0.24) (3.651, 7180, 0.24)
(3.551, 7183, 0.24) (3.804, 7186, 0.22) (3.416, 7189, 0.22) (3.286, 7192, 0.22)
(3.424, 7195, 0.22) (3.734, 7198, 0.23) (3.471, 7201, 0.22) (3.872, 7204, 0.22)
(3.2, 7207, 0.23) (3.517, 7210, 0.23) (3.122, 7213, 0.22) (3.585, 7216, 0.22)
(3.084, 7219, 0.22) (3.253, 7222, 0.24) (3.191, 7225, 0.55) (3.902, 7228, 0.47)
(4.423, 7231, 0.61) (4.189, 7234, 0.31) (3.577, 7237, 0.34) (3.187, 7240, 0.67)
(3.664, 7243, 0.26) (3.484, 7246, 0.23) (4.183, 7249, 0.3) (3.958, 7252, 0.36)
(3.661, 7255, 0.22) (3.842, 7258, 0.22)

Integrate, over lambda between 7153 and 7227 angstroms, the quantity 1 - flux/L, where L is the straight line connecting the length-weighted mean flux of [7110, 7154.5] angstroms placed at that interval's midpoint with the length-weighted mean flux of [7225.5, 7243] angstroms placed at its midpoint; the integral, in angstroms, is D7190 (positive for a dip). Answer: 3.52 angstroms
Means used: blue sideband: 3.48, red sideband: 3.8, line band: 3.48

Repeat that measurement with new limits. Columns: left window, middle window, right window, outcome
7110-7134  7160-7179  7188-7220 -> -0.5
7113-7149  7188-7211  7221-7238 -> 1.2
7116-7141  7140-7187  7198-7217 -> -1.4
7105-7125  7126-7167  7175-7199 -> -2.5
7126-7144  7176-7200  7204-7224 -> -1.0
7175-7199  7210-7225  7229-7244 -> 1.7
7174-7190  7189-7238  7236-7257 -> 1.2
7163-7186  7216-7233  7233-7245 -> 0.0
